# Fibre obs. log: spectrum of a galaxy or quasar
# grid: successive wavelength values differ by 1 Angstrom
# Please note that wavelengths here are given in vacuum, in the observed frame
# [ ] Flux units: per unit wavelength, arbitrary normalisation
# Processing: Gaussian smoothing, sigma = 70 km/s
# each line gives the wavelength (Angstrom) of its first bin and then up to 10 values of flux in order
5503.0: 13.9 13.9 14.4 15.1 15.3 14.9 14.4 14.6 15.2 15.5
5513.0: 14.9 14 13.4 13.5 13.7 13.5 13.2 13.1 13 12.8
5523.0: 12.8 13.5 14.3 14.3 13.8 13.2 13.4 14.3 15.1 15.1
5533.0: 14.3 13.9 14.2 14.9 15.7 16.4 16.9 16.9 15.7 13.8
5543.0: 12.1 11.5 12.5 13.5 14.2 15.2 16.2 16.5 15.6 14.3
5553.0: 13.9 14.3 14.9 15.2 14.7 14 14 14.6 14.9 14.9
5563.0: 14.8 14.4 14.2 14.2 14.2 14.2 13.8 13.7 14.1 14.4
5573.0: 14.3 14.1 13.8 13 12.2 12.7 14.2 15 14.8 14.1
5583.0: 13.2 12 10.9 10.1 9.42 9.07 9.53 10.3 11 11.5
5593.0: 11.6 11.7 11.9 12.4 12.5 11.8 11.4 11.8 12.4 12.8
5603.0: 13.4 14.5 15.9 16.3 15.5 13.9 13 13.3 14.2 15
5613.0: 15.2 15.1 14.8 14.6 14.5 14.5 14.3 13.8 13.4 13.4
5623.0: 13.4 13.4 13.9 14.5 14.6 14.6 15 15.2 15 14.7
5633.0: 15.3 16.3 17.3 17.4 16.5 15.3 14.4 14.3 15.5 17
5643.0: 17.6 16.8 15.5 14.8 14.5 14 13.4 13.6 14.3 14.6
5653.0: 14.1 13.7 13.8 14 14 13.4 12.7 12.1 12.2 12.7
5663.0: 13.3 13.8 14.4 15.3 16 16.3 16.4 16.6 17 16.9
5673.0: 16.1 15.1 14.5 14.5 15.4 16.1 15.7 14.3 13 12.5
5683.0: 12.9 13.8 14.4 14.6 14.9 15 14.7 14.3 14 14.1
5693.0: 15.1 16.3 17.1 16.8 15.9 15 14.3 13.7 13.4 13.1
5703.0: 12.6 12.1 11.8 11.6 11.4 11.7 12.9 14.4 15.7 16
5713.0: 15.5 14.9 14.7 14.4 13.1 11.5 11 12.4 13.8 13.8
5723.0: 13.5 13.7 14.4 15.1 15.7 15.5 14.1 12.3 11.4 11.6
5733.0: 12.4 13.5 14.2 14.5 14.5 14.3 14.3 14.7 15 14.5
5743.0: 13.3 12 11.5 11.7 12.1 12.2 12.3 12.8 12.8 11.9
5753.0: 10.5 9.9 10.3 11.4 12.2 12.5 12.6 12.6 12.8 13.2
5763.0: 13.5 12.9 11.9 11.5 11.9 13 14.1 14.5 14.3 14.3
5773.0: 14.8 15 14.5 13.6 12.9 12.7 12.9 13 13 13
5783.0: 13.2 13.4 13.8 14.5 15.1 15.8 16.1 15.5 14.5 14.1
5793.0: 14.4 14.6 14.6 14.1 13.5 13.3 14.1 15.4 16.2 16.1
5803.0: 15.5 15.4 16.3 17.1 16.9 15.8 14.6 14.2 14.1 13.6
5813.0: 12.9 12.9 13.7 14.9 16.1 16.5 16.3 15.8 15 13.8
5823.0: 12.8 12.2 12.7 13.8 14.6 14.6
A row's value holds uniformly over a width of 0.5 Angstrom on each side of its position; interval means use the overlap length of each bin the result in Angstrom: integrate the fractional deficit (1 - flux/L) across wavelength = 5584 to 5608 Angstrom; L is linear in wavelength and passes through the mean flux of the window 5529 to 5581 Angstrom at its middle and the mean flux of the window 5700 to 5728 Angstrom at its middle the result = 3.5 Angstrom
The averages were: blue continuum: 14.4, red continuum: 13.5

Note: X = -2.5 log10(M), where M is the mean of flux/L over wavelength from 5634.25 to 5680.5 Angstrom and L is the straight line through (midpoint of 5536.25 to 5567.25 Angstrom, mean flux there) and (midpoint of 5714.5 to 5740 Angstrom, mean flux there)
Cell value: -0.07 mag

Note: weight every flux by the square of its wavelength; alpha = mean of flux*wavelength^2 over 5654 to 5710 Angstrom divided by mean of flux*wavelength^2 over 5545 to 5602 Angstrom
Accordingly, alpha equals 1.1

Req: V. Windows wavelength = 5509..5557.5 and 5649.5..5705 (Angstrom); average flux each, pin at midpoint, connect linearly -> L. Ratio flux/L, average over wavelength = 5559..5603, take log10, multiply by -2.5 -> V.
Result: 0.12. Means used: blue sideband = 14.3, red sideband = 14.5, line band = 12.9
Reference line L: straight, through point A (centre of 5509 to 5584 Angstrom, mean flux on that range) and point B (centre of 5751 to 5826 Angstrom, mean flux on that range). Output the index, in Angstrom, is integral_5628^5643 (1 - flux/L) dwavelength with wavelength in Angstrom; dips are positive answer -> -1.7 Angstrom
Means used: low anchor 14.2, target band 15.7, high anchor 13.9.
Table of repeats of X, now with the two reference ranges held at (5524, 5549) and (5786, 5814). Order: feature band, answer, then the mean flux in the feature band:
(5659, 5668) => 0.06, 13.8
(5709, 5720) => 0.06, 14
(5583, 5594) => 0.33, 10.7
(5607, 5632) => 0.02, 14.3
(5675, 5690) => 0.02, 14.4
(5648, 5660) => 0.07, 13.7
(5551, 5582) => 0.02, 14.2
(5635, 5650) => -0.06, 15.5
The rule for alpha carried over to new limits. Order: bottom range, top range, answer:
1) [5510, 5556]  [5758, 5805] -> 1.07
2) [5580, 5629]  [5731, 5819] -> 1.11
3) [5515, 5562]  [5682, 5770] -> 1.00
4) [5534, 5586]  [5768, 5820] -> 1.11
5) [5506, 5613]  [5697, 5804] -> 1.05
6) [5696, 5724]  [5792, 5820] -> 1.14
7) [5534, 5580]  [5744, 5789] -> 0.97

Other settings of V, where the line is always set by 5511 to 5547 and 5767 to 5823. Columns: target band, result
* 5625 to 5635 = -0.06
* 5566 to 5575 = 0.01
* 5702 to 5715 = 0.07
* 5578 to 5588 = 0.14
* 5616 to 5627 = 0.02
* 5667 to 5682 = -0.08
